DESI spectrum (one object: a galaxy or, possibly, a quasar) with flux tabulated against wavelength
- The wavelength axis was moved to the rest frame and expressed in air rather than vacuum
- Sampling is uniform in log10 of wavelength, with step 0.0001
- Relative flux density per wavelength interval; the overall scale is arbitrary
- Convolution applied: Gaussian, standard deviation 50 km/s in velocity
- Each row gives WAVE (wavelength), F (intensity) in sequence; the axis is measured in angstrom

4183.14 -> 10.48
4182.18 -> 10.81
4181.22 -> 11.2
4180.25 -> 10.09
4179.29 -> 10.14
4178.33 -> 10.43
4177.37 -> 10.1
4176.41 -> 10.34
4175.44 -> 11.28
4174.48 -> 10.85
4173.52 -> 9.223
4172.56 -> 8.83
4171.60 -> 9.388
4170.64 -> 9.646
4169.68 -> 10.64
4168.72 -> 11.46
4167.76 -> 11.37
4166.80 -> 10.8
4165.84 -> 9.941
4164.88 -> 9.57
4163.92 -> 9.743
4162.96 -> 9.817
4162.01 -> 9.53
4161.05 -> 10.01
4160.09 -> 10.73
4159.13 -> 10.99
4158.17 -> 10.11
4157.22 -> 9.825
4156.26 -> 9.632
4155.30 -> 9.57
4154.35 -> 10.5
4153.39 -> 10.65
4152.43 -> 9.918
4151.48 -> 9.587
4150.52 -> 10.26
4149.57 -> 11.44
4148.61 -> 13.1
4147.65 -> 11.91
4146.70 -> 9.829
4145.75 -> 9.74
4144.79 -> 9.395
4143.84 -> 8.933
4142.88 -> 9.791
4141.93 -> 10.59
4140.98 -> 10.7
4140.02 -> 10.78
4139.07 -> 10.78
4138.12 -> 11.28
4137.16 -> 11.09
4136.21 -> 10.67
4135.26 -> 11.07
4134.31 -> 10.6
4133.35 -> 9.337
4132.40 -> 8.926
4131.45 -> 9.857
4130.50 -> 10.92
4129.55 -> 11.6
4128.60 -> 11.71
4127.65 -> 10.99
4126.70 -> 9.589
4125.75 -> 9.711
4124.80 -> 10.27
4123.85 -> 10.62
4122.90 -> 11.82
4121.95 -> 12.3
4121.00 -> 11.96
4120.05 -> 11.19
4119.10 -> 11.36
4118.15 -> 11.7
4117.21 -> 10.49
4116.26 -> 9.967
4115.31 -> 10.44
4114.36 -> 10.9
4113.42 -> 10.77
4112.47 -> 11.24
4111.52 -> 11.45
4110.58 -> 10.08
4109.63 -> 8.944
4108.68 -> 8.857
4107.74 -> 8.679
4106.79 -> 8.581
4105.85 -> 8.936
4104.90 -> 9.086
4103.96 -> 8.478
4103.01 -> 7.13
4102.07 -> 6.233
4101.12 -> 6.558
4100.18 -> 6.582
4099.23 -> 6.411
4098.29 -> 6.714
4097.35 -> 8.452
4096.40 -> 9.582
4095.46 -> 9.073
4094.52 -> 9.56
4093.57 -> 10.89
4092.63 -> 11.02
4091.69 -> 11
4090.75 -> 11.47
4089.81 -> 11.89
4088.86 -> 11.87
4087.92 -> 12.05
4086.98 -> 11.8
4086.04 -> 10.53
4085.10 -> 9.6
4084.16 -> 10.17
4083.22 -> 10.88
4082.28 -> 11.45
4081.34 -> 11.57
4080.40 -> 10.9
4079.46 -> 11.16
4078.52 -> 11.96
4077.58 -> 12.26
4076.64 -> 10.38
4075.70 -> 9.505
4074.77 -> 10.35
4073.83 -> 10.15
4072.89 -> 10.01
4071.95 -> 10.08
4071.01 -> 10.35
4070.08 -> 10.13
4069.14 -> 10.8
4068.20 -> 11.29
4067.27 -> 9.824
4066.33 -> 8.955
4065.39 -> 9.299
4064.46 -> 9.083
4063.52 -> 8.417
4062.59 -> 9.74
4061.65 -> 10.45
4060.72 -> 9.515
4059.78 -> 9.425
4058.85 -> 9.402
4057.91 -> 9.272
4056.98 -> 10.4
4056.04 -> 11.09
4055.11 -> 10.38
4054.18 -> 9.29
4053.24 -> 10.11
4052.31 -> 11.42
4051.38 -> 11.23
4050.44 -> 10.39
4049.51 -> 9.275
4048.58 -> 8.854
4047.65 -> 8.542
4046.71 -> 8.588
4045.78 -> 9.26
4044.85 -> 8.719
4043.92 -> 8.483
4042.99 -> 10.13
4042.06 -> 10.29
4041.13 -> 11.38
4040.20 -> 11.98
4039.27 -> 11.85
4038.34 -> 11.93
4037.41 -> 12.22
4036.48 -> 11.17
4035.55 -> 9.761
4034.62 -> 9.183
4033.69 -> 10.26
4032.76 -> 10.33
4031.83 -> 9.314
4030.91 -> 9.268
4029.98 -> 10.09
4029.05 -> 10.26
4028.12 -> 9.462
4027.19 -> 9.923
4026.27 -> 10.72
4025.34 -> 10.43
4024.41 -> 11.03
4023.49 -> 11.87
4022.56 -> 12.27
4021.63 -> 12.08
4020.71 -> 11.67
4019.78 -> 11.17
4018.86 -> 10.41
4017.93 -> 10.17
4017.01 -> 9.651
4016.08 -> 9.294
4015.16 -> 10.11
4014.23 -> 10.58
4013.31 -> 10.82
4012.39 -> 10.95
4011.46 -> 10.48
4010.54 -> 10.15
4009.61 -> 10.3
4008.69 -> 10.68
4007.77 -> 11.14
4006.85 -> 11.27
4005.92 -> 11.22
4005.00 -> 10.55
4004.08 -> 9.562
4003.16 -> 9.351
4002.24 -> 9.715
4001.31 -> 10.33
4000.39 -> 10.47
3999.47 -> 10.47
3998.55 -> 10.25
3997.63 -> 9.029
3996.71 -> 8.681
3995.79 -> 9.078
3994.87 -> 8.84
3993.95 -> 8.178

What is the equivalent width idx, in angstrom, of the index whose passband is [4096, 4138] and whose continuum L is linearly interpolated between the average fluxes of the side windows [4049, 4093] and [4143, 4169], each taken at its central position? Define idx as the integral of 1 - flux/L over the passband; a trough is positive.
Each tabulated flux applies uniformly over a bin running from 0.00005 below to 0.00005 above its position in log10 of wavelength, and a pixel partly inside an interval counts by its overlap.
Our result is 2.2 angstrom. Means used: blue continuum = 10.5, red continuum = 10.3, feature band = 9.83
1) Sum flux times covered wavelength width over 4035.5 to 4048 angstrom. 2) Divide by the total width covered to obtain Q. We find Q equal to 10.3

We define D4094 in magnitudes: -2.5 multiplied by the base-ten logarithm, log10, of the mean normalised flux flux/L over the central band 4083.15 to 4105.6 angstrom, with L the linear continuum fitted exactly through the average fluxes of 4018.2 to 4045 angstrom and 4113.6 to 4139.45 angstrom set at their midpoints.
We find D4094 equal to 0.14 mag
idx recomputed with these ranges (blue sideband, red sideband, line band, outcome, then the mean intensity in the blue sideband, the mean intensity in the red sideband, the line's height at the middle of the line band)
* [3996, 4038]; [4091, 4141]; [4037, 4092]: -1.11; 10.4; 9.94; 10.2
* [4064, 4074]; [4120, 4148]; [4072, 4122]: 0.86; 9.99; 10.6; 10.2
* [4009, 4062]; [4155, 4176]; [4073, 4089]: -1.08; 10.3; 10.1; 10.2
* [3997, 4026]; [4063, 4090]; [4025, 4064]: 1.87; 10.6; 10.6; 10.6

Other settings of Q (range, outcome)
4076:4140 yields 10.2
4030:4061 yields 10.1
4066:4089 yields 10.7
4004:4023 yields 10.7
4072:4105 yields 9.91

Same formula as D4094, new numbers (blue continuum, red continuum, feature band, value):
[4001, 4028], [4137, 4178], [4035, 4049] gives 0.04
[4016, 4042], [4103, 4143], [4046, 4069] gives 0.09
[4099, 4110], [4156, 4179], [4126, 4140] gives -0.19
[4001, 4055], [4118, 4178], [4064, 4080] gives 0.01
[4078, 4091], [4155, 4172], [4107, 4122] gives 0.03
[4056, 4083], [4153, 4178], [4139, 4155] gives -0.03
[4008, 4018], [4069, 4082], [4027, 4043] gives -0.01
